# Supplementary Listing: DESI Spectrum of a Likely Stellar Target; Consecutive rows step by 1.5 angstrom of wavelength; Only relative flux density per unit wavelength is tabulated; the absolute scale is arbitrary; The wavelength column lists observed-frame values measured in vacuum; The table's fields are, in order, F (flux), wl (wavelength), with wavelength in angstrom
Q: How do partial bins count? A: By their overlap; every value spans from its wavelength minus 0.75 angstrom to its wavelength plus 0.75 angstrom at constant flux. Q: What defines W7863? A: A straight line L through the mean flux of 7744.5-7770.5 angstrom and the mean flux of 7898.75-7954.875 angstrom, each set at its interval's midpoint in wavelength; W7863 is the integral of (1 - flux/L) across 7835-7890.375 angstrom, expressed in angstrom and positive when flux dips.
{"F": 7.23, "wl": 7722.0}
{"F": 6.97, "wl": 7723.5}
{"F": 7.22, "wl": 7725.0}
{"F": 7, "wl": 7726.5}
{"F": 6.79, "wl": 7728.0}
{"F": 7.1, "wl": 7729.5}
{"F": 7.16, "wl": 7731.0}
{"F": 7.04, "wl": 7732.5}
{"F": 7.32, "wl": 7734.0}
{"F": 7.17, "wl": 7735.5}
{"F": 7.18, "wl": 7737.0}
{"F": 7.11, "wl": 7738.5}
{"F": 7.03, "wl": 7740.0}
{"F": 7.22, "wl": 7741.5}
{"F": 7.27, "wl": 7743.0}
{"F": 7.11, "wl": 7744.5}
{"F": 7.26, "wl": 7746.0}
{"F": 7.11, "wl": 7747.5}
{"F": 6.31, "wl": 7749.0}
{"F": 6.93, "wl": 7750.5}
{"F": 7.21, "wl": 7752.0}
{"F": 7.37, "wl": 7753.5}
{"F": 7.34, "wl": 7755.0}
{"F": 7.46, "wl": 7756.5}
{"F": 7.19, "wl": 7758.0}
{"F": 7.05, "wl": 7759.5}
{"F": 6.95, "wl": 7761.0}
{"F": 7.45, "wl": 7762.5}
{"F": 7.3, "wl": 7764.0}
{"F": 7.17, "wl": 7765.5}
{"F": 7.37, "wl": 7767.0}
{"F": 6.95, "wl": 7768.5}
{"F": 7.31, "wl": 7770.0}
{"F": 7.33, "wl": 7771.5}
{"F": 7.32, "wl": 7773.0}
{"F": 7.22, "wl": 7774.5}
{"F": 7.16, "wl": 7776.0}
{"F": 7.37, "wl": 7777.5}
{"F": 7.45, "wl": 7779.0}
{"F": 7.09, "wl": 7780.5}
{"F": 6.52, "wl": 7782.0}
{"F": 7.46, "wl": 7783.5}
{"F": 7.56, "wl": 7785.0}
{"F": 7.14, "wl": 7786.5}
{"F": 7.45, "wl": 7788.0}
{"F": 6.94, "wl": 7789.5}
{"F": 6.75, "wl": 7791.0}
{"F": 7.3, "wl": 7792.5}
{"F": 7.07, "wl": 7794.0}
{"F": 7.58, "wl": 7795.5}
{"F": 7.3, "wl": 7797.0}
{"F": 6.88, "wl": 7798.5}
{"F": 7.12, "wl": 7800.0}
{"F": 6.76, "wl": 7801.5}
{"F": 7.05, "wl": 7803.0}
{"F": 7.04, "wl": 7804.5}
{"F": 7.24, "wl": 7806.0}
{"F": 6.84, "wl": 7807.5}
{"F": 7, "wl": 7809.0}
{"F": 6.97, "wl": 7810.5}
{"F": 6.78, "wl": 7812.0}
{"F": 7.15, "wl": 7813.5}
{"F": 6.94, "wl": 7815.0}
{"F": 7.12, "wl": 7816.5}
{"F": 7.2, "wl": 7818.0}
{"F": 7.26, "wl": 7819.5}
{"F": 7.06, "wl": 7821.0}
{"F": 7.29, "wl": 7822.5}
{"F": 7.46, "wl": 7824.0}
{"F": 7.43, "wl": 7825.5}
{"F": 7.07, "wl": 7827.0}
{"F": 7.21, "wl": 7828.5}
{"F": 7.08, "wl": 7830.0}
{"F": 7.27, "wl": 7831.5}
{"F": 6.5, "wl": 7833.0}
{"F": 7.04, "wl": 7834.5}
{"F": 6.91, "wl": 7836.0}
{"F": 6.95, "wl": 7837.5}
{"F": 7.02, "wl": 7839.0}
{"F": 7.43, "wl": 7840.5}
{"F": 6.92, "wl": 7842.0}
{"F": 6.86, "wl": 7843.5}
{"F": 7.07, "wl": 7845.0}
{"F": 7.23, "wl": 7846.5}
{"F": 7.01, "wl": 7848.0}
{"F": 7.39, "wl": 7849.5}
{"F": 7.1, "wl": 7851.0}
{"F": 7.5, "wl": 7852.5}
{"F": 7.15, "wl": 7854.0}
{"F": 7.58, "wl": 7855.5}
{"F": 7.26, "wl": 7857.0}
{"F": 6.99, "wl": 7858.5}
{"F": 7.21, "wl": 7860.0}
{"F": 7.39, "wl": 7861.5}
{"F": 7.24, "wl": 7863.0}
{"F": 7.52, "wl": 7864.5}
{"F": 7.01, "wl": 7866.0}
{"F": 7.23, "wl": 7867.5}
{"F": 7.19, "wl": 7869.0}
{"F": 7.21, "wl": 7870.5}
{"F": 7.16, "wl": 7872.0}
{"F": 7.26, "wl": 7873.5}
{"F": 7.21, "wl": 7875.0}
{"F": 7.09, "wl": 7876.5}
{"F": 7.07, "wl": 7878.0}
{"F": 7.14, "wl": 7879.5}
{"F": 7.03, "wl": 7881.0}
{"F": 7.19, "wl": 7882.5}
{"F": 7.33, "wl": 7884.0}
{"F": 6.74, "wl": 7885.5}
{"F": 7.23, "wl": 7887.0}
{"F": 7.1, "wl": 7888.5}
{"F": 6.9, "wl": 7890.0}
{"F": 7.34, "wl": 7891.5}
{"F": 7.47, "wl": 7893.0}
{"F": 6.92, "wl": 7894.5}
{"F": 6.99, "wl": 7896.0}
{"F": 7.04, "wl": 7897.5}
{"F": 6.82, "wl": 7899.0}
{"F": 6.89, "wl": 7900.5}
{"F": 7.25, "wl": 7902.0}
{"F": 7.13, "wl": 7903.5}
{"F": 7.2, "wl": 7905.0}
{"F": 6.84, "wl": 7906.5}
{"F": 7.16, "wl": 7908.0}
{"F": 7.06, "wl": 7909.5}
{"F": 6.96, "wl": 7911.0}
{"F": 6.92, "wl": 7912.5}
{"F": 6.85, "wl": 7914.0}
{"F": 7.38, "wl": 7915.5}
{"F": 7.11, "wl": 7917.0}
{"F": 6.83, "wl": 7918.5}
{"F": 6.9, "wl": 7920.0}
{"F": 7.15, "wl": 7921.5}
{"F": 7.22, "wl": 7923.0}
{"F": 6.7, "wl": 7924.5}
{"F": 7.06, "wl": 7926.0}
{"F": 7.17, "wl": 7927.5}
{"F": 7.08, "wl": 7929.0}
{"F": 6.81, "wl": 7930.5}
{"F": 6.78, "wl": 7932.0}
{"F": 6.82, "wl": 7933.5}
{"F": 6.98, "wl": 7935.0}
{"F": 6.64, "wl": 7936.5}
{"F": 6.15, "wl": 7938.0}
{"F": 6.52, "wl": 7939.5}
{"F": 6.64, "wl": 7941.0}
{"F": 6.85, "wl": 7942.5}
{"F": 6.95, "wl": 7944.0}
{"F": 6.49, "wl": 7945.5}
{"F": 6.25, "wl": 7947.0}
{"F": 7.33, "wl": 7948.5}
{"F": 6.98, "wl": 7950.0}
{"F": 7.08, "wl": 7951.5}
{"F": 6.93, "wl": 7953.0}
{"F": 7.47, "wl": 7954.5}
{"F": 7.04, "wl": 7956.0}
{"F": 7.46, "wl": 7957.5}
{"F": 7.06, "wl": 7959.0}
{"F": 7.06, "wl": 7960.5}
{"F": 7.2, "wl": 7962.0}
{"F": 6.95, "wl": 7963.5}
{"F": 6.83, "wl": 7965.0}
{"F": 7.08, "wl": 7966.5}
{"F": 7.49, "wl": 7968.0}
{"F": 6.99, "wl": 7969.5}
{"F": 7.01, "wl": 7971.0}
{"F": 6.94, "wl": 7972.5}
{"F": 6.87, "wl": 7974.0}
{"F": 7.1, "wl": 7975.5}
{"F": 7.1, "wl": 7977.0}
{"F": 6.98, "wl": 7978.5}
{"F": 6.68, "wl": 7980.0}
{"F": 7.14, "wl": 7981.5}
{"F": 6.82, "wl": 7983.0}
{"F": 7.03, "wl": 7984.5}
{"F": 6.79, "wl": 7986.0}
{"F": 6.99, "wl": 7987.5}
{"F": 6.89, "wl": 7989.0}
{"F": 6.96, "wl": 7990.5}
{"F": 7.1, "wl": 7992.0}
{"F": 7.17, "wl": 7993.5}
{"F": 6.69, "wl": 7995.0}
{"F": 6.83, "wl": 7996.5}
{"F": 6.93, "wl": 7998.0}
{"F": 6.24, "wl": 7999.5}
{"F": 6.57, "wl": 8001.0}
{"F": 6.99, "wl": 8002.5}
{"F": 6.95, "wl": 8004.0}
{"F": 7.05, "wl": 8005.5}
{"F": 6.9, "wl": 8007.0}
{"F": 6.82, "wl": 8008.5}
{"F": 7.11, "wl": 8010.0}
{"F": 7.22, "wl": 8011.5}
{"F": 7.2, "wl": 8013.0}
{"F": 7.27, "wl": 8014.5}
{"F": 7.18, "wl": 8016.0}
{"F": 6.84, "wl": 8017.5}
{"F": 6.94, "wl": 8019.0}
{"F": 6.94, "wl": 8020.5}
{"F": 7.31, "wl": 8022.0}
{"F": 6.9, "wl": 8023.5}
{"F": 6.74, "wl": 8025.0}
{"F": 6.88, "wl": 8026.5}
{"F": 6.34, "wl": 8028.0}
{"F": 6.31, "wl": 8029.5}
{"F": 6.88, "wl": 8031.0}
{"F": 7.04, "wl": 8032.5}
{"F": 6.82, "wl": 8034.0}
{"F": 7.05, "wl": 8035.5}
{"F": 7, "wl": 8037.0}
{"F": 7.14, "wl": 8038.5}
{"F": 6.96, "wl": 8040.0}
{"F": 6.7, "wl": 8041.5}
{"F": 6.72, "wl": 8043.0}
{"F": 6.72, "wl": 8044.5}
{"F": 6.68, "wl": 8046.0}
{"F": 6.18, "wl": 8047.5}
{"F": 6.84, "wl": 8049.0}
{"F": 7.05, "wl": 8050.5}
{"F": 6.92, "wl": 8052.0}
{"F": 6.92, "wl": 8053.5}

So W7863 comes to -1.1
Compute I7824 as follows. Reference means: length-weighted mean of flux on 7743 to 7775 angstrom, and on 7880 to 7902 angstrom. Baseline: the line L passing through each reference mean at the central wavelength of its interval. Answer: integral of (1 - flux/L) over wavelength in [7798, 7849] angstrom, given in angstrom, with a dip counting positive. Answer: 0.5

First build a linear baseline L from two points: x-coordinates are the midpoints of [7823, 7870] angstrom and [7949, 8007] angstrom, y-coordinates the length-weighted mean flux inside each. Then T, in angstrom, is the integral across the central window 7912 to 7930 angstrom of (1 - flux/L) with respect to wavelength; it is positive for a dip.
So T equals 0.1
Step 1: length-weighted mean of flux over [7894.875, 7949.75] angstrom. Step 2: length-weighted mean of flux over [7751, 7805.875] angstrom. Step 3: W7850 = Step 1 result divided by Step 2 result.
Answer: 0.96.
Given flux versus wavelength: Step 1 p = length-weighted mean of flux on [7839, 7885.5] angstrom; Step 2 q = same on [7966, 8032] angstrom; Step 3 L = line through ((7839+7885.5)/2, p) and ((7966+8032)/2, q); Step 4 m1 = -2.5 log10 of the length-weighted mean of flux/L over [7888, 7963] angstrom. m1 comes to 0.01 mag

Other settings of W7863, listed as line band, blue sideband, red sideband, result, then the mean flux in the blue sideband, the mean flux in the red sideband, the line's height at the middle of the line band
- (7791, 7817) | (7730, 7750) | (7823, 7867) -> 0.3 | 7.1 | 7.17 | 7.14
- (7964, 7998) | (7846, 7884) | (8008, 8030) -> 0.2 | 7.22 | 6.94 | 7.01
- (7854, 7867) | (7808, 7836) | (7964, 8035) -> -0.4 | 7.09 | 6.93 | 7.06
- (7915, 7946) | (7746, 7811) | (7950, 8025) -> 0.8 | 7.15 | 7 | 7.04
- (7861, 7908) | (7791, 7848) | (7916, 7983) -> -0.8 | 7.09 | 6.95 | 7.02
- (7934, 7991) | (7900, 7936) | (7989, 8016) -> 0.3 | 7.01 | 6.95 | 6.98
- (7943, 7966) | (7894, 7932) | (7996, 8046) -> -0.1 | 7.01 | 6.89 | 6.97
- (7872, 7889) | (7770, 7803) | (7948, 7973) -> 0.0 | 7.18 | 7.11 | 7.14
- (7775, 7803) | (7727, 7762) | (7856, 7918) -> -0.2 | 7.12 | 7.12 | 7.12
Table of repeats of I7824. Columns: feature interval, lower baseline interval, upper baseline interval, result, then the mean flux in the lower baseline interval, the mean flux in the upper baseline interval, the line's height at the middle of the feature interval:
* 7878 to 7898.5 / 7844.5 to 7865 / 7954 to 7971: 0.3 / 7.26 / 7.14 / 7.22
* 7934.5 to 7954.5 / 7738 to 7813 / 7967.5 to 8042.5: 0.6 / 7.14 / 6.93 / 6.99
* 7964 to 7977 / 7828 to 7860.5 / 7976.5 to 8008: -0.2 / 7.12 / 6.89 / 6.93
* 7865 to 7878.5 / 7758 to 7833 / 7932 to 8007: -0.2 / 7.15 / 6.92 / 7.05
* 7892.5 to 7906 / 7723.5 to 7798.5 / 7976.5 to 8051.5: -0.1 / 7.17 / 6.89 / 7.02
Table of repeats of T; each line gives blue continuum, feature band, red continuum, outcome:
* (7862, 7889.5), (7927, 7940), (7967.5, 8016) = 0.5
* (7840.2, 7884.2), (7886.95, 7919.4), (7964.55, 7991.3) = 0.3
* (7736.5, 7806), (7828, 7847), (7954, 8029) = 0.2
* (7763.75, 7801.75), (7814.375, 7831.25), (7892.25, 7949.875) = -0.2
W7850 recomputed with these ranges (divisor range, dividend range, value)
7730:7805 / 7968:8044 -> 0.97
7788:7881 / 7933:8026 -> 0.97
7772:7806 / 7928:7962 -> 0.96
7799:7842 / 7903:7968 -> 0.98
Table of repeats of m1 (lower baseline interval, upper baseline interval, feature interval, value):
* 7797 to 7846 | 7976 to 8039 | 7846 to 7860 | -0.03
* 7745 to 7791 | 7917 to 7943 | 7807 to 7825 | 0.00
